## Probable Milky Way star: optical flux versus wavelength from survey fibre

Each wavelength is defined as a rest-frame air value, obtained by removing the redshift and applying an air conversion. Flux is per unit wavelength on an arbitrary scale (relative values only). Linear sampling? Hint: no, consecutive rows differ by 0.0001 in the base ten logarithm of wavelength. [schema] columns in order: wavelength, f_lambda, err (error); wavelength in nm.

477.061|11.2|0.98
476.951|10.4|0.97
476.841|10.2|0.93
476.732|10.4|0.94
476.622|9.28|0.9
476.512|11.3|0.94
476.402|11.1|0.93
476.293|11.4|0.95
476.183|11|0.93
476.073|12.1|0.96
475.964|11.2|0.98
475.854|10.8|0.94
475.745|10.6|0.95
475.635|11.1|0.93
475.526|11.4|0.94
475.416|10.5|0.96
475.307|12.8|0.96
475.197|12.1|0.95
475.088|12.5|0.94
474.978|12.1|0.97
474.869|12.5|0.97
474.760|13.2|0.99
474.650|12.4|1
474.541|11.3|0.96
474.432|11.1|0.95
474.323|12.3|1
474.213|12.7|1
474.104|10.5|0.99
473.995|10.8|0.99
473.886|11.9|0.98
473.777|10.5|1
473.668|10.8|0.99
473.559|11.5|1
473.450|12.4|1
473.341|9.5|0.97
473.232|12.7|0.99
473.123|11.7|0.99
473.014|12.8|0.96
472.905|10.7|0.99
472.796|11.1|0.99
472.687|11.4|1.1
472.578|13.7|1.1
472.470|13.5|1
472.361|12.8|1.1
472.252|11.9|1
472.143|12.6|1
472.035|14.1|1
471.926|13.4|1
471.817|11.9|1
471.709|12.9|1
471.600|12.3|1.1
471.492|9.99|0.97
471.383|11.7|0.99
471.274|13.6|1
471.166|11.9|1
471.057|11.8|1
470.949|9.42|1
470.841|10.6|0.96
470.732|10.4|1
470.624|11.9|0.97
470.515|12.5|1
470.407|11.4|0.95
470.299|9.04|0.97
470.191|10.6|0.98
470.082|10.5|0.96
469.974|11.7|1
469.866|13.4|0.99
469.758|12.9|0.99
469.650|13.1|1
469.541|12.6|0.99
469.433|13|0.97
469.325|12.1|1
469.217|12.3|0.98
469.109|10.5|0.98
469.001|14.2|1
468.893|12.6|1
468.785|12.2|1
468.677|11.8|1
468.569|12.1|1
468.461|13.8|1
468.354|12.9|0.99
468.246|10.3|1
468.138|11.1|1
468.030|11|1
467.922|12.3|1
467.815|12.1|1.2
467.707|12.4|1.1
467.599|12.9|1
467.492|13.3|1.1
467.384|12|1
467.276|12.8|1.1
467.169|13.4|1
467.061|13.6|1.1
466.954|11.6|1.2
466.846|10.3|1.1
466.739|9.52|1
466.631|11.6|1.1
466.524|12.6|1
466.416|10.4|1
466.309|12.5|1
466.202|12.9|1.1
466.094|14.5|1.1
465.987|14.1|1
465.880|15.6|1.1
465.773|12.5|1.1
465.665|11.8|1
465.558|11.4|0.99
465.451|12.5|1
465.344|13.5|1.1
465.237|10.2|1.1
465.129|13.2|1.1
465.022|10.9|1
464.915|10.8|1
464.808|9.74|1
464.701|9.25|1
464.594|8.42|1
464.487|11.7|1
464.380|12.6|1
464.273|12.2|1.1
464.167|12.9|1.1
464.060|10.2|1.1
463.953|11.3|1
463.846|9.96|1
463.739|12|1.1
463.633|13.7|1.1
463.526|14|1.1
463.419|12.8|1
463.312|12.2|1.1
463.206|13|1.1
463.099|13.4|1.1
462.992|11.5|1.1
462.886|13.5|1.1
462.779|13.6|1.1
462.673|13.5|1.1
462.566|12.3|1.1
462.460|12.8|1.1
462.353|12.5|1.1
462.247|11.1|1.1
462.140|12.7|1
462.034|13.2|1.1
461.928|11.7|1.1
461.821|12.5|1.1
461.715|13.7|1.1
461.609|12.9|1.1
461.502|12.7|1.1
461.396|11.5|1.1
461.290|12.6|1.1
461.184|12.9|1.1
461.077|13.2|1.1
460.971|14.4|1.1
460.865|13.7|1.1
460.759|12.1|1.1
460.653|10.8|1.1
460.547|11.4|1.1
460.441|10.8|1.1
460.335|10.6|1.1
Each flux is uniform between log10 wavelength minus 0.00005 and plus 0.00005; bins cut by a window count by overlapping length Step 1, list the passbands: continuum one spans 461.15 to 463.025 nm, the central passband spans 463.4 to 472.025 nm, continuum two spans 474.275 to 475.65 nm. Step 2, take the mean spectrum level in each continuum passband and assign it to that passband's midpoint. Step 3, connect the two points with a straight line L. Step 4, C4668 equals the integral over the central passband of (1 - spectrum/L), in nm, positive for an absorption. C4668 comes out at 0.26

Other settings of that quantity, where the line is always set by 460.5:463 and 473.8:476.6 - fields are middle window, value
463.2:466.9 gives 0.15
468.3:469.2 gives -0.03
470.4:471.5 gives 0.04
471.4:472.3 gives -0.04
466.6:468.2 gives 0.03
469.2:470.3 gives 0.00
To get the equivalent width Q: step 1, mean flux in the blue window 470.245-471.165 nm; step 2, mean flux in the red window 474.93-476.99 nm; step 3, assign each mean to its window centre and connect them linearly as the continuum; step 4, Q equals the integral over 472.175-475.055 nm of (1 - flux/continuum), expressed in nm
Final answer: -0.20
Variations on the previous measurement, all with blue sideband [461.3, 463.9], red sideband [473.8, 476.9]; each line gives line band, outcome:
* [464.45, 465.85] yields 0.12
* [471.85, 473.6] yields -0.08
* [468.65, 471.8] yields 0.02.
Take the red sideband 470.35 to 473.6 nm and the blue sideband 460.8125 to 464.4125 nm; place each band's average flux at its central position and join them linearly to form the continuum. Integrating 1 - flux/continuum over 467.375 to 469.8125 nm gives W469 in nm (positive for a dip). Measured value -0.03 nm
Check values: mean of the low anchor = 12.6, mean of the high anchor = 11.9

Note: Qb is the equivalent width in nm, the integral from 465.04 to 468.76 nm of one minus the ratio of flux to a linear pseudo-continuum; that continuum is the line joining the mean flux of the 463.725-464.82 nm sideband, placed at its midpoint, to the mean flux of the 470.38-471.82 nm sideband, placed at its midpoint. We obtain -0.37 nm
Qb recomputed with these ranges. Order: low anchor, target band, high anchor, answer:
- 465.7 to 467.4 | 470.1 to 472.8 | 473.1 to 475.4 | 0.04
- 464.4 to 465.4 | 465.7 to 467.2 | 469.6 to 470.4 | -0.18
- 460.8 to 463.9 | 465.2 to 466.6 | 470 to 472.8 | -0.03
